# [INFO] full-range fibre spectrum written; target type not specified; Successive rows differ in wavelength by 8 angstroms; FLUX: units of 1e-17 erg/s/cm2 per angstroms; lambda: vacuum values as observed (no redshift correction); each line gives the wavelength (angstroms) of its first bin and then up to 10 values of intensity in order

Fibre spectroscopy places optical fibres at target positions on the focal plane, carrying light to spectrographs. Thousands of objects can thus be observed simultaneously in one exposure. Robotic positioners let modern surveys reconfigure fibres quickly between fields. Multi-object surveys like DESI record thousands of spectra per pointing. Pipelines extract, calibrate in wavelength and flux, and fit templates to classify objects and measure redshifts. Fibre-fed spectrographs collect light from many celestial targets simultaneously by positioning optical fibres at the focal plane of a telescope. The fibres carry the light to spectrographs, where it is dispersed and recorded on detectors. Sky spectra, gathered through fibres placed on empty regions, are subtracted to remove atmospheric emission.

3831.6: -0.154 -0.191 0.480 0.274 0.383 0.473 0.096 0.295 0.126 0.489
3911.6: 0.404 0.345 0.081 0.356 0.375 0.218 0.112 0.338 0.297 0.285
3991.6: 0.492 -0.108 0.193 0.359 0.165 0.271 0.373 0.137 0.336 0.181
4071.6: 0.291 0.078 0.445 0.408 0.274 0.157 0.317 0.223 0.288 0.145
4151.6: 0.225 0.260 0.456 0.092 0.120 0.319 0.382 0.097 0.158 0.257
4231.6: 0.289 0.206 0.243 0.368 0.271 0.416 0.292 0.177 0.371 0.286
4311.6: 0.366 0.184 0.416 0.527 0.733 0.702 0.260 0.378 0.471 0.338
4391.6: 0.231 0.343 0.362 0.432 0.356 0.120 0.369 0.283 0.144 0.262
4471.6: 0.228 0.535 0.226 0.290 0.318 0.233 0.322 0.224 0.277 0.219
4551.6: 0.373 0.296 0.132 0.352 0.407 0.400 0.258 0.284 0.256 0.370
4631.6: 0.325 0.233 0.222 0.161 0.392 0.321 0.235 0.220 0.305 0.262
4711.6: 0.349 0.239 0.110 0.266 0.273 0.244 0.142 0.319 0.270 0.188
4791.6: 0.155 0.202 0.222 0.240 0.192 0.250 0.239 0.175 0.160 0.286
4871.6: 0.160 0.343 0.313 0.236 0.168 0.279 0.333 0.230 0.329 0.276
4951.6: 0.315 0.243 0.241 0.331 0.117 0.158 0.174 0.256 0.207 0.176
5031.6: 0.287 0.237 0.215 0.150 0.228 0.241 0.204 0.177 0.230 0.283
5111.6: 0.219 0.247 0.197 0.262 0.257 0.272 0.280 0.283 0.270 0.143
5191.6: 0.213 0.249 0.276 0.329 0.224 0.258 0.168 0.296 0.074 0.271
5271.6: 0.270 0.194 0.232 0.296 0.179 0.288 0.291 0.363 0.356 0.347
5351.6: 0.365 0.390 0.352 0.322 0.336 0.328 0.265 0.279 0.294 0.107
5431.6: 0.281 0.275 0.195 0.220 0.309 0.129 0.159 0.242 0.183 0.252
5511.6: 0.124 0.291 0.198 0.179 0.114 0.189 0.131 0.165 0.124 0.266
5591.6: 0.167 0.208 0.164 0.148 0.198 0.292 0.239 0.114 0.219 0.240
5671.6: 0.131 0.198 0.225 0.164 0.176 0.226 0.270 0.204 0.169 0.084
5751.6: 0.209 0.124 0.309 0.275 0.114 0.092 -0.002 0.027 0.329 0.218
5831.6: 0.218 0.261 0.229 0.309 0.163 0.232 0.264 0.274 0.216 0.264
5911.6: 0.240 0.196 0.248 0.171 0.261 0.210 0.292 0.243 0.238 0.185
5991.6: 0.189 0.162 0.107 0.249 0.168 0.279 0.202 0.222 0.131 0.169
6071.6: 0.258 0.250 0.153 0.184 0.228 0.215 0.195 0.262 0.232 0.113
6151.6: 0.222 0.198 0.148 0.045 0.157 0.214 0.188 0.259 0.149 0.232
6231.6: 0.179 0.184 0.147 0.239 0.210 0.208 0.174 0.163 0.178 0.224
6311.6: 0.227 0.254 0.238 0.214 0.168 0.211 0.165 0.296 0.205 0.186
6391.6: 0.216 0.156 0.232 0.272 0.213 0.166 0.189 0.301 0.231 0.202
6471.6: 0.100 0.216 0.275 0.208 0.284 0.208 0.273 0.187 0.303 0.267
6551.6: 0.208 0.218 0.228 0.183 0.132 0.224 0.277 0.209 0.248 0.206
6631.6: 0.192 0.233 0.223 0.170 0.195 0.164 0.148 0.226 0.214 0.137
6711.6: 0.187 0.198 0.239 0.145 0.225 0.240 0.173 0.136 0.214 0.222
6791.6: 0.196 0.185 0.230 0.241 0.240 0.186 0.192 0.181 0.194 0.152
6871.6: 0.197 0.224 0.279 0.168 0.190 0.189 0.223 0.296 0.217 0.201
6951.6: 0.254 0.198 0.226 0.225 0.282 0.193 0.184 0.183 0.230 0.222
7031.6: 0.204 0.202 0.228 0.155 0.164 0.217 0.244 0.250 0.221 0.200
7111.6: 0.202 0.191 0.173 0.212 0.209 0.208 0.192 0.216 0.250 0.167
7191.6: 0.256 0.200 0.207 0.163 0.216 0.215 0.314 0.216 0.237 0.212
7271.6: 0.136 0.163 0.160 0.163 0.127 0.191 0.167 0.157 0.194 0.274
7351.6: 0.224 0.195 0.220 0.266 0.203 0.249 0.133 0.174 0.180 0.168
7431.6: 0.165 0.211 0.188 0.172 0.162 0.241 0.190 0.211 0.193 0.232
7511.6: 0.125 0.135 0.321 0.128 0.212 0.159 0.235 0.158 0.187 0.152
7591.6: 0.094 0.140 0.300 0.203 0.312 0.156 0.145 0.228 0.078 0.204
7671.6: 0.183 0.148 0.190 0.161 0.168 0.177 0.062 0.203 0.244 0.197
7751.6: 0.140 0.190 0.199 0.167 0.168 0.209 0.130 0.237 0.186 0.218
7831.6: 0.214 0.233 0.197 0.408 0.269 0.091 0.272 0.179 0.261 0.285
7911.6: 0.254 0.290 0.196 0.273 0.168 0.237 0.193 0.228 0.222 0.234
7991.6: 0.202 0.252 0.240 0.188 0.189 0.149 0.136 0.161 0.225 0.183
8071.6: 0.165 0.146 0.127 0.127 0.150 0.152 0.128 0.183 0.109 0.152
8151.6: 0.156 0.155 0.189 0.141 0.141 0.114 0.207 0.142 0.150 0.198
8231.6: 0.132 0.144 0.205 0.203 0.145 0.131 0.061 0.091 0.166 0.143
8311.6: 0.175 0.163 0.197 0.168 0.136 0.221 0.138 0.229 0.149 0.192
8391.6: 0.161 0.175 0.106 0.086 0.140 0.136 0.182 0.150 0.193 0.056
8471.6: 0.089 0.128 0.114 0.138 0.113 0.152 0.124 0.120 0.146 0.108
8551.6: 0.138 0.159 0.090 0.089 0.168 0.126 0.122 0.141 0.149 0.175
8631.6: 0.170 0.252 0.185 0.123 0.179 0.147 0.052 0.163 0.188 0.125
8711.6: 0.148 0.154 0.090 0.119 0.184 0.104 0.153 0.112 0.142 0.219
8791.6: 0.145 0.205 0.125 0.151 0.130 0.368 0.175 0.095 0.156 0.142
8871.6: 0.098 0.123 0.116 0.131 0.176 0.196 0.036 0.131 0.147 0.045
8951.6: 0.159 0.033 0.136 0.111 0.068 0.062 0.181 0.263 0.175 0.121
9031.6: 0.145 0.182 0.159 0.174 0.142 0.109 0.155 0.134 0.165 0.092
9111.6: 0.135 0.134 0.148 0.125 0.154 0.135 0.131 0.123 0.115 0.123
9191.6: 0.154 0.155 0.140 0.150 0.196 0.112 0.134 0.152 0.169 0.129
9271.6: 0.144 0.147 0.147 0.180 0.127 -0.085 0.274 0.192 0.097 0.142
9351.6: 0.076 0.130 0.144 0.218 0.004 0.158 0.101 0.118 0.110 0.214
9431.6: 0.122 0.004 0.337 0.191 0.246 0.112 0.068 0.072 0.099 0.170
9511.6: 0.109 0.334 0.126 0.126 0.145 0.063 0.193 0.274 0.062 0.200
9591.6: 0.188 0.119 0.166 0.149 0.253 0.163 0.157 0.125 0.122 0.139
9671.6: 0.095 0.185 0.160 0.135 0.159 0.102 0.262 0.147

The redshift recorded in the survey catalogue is 1.815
